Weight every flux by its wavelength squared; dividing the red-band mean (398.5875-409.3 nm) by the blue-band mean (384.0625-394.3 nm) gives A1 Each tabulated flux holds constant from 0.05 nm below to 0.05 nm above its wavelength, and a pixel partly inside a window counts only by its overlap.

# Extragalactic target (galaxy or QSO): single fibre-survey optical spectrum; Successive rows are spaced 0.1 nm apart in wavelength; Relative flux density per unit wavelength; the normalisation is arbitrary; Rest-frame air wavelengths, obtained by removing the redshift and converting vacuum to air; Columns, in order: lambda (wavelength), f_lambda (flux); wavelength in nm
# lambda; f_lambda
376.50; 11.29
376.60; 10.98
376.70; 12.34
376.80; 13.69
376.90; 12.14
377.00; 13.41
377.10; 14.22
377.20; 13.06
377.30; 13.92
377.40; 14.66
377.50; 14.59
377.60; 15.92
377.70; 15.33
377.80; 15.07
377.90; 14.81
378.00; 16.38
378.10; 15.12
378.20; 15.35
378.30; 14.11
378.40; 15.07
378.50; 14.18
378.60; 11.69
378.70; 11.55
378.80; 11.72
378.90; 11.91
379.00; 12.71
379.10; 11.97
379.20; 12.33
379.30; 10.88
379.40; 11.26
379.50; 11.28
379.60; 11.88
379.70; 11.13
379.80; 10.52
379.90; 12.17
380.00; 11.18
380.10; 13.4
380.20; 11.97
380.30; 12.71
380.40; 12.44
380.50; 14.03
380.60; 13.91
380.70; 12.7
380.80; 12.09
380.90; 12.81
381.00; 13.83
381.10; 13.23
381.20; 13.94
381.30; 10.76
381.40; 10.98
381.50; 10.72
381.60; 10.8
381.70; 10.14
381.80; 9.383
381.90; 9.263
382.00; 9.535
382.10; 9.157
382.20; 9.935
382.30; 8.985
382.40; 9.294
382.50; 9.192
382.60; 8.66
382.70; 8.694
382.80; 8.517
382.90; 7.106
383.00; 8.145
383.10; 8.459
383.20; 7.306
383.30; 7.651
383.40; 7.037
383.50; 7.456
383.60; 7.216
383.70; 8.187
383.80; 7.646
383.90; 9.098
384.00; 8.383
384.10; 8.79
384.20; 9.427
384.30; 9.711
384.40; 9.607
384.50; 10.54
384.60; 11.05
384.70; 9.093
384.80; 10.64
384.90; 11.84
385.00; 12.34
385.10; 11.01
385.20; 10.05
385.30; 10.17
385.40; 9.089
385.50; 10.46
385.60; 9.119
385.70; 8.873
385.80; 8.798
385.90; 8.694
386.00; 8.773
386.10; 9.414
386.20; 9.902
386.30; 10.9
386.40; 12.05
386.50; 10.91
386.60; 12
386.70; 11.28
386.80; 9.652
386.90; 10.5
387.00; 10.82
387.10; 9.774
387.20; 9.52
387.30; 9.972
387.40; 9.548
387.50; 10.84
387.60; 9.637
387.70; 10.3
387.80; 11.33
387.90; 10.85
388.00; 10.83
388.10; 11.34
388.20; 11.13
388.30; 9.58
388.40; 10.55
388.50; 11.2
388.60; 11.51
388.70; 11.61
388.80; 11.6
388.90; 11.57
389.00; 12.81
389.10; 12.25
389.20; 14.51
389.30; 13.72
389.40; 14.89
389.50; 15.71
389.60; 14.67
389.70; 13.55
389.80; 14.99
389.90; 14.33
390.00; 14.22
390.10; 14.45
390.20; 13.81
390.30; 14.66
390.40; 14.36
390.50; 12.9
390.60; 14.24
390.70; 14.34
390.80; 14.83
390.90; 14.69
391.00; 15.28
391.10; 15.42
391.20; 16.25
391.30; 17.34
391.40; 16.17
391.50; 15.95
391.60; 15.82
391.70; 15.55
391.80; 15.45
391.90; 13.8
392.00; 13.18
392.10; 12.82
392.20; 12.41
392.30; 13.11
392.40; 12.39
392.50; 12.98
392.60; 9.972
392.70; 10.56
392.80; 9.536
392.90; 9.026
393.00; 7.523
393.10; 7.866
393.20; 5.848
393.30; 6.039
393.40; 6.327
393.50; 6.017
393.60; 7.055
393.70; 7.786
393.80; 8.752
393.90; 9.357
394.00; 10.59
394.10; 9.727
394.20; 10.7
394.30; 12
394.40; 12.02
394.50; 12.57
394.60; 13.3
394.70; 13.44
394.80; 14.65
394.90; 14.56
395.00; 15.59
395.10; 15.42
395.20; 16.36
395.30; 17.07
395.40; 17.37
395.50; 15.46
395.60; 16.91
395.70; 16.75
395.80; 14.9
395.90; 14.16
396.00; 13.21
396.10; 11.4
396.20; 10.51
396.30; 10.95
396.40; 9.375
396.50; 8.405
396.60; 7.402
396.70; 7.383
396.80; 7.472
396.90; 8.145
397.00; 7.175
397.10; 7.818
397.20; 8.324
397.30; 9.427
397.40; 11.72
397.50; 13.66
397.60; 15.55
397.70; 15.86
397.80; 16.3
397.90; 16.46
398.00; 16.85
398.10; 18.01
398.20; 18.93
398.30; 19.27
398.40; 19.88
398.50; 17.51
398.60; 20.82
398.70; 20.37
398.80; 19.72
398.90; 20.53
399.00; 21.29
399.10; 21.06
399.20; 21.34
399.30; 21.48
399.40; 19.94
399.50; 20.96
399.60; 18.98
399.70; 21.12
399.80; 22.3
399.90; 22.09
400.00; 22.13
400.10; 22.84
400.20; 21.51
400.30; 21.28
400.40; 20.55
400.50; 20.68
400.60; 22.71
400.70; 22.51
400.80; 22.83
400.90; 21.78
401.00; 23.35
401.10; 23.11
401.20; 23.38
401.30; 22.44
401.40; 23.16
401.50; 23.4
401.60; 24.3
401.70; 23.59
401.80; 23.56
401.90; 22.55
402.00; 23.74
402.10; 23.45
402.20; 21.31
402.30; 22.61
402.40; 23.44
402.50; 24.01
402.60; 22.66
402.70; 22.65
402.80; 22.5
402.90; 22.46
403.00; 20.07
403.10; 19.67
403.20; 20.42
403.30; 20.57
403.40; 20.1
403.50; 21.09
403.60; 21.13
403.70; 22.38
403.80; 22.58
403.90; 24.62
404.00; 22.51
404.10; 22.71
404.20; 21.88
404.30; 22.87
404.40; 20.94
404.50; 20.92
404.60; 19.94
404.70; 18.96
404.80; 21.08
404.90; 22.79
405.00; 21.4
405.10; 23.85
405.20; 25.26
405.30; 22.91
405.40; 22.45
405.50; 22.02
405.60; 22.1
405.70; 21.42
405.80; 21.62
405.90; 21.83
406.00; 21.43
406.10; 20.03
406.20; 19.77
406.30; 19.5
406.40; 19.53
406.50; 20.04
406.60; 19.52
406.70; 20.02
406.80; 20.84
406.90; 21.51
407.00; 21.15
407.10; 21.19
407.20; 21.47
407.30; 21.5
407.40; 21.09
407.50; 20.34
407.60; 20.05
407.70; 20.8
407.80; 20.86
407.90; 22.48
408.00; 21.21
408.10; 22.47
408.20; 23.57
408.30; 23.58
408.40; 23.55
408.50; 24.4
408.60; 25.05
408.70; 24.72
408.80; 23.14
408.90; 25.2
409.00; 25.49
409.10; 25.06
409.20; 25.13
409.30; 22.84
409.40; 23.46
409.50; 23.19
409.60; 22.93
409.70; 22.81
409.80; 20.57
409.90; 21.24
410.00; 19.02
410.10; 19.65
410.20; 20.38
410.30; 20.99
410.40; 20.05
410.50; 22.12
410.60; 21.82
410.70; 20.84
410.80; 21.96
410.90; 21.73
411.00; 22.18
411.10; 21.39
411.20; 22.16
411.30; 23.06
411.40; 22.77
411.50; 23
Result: 2.1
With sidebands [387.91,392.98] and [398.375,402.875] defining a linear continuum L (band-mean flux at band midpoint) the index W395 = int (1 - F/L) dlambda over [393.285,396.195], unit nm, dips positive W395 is 0.791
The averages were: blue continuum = 13.3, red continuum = 22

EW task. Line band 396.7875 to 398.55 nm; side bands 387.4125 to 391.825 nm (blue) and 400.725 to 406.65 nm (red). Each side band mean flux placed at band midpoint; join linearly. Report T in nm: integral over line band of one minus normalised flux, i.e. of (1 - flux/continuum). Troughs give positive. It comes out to 0.43 nm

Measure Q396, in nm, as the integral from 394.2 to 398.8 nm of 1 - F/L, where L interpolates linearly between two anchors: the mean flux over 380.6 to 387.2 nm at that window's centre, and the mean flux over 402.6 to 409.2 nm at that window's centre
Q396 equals 0.81 nm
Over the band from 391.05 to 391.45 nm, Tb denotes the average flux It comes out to 16.3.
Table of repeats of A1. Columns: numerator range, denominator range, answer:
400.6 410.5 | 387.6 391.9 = 1.76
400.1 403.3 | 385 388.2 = 2.36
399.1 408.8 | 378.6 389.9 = 2.25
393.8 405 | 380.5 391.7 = 1.73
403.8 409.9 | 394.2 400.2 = 1.49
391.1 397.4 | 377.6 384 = 1.12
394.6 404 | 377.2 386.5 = 1.84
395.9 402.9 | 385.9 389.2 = 1.83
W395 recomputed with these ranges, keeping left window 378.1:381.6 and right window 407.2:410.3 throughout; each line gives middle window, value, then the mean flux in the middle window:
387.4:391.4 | 0.68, 13.1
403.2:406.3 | -0.09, 21.7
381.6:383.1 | 0.48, 9.04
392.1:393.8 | 0.78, 9.13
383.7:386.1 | 0.77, 9.67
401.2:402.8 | -0.24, 23.1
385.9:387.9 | 0.61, 10.3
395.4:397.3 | 0.75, 11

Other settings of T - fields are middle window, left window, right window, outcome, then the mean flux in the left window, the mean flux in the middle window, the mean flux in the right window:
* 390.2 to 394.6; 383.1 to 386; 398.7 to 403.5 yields 0.89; 9.24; 12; 21.9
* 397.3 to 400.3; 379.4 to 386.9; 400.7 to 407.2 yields -0.01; 10.2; 19.1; 21.9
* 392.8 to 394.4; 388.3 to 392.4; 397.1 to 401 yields 0.75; 13.9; 8.46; 19.1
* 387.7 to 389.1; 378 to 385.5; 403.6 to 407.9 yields 0.26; 10.8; 11.2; 21.4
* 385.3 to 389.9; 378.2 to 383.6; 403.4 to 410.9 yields 0.88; 11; 11.2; 21.9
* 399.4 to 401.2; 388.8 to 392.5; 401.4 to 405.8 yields -0.14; 14.3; 21.8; 22.2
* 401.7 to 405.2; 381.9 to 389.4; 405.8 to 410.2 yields -0.47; 9.99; 22.1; 21.9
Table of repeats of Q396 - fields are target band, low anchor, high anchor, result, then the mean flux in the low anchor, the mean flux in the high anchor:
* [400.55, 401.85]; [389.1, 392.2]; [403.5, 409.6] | -0.23 nm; 14.7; 22.1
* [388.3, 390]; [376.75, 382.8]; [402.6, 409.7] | 0.29 nm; 12.3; 22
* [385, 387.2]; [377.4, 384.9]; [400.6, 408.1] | 0.54 nm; 11.2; 21.8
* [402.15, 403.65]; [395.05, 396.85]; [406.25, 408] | -0.33 nm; 12.8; 20.7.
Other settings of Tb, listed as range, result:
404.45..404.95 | 20.7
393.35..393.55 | 6.17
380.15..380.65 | 13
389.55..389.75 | 14.1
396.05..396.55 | 10.1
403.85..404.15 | 23.3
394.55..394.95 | 14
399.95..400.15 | 22.5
